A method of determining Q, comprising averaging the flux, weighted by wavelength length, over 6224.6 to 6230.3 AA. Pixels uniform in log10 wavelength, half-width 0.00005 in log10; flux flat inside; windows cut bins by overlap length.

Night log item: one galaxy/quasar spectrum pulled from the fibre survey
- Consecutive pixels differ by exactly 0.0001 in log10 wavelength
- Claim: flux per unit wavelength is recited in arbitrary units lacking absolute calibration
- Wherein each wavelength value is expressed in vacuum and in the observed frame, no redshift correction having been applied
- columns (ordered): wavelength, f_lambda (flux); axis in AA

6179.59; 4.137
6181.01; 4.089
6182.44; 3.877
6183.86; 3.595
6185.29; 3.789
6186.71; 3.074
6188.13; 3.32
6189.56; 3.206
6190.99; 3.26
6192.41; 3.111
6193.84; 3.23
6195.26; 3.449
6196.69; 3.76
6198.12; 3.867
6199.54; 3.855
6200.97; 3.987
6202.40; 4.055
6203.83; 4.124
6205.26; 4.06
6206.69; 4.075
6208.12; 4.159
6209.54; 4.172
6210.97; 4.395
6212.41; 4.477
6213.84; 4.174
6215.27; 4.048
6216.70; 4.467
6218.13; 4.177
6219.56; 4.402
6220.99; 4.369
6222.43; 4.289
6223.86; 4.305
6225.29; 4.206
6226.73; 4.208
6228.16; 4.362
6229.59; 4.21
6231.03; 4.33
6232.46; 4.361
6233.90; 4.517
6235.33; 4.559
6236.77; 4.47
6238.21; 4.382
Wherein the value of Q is 4.25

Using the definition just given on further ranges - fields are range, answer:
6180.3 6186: 3.83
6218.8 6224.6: 4.34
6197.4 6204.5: 3.98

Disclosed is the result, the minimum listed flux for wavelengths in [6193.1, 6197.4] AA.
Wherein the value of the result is 3.23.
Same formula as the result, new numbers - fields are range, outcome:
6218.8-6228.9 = 4.206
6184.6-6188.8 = 3.074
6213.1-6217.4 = 4.048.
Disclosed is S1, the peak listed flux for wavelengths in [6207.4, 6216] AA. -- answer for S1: 4.477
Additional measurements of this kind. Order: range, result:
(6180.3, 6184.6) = 4.089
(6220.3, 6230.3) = 4.369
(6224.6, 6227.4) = 4.208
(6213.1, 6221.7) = 4.467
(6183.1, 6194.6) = 3.789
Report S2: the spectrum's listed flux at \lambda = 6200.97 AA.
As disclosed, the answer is 3.987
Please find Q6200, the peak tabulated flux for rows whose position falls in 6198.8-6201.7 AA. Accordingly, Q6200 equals 3.987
